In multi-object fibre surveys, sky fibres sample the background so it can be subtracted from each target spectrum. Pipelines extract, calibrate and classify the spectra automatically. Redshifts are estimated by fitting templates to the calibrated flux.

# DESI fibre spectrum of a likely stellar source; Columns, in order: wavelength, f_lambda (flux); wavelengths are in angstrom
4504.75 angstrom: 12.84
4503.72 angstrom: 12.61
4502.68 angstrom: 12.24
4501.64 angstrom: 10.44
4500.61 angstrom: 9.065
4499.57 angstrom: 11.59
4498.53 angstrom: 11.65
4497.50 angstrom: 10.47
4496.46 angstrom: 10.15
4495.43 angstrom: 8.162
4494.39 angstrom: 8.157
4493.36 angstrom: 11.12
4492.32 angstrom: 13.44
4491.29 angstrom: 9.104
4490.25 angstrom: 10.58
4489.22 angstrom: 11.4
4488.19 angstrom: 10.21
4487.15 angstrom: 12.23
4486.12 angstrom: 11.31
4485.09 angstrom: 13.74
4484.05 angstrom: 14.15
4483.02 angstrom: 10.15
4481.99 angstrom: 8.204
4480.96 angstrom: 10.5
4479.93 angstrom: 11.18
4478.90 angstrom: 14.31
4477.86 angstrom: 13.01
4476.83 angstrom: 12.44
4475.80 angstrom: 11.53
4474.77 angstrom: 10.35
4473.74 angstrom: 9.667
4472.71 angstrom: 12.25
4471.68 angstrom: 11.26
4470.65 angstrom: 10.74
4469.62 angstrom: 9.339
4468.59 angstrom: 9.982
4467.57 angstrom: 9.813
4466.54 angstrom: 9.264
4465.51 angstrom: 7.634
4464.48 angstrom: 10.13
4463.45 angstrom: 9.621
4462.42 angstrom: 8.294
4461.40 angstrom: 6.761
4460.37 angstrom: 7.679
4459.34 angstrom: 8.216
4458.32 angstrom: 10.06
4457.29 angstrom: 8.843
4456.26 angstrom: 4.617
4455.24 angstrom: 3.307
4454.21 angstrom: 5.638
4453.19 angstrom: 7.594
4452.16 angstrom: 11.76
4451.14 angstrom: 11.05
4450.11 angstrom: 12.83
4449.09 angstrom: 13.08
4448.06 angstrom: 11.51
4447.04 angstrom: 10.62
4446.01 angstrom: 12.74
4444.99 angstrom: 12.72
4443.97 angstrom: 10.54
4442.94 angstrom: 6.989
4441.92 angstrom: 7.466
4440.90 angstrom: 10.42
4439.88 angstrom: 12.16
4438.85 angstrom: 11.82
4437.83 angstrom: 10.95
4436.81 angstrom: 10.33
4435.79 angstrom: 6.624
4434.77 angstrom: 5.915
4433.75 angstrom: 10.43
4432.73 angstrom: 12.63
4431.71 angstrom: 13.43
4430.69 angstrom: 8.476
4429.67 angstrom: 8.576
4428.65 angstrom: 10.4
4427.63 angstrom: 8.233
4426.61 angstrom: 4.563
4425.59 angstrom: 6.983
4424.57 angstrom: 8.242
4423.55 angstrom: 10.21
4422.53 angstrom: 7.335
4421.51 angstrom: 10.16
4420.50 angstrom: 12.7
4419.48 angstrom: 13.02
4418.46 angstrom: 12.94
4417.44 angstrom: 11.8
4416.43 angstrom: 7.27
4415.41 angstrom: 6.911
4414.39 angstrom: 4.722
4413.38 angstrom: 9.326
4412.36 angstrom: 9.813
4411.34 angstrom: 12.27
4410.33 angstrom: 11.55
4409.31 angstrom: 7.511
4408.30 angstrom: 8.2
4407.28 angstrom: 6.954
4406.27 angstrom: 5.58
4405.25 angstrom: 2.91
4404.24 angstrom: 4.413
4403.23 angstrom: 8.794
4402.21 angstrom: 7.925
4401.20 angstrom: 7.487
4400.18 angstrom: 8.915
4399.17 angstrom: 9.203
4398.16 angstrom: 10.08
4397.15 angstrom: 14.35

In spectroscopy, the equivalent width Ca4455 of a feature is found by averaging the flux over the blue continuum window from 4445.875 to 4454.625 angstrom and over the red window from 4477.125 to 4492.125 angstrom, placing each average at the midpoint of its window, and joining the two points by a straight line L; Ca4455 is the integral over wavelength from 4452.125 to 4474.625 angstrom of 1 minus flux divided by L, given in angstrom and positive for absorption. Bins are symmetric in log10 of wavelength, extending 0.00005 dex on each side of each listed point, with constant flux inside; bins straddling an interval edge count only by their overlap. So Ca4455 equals 4.7 angstrom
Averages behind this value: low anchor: 10.7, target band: 8.71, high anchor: 11.5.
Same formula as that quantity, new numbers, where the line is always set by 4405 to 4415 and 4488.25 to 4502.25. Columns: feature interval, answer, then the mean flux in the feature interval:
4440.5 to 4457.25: -0.8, 9.53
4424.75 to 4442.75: -1.3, 9.32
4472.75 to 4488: -2.5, 11.6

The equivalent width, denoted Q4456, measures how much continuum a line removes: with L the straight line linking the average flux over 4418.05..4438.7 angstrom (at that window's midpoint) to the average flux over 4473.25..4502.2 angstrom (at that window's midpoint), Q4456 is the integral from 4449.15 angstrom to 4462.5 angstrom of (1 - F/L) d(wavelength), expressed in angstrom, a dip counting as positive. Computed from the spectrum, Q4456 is 2.46 angstrom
